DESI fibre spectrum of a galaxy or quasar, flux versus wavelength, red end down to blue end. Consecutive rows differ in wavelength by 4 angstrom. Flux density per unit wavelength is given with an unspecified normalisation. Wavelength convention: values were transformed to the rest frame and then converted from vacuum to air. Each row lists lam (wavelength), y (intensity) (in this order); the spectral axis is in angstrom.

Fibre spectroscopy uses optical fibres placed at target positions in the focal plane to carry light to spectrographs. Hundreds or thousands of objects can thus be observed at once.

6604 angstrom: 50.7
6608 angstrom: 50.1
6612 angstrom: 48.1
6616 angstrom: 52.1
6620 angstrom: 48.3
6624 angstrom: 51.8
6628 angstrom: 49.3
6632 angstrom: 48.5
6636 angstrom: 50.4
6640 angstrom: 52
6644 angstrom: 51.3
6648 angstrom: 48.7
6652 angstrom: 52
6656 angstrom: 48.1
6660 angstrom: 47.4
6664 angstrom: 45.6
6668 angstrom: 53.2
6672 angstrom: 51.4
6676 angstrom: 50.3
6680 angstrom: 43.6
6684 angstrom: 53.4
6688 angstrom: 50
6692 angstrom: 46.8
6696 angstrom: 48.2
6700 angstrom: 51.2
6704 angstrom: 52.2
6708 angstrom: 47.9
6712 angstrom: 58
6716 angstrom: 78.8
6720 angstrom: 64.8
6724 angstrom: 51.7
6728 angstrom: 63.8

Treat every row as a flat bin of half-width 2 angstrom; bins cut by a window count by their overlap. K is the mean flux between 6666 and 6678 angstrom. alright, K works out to 51.6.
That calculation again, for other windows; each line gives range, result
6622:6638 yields 50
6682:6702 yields 49.9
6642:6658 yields 50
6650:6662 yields 49.2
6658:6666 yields 46.5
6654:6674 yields 49.1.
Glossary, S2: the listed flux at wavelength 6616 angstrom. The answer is 52.1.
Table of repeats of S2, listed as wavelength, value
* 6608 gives 50.1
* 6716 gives 78.8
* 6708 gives 47.9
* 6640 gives 52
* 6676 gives 50.3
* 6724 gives 51.7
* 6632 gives 48.5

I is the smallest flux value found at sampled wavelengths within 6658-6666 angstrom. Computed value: 45.6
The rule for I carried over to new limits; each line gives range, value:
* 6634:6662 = 47.4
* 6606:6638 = 48.1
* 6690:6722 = 46.8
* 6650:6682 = 43.6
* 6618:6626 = 48.3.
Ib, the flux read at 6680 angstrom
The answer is 43.6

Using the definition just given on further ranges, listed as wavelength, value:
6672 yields 51.4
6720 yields 64.8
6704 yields 52.2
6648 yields 48.7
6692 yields 46.8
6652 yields 52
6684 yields 53.4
